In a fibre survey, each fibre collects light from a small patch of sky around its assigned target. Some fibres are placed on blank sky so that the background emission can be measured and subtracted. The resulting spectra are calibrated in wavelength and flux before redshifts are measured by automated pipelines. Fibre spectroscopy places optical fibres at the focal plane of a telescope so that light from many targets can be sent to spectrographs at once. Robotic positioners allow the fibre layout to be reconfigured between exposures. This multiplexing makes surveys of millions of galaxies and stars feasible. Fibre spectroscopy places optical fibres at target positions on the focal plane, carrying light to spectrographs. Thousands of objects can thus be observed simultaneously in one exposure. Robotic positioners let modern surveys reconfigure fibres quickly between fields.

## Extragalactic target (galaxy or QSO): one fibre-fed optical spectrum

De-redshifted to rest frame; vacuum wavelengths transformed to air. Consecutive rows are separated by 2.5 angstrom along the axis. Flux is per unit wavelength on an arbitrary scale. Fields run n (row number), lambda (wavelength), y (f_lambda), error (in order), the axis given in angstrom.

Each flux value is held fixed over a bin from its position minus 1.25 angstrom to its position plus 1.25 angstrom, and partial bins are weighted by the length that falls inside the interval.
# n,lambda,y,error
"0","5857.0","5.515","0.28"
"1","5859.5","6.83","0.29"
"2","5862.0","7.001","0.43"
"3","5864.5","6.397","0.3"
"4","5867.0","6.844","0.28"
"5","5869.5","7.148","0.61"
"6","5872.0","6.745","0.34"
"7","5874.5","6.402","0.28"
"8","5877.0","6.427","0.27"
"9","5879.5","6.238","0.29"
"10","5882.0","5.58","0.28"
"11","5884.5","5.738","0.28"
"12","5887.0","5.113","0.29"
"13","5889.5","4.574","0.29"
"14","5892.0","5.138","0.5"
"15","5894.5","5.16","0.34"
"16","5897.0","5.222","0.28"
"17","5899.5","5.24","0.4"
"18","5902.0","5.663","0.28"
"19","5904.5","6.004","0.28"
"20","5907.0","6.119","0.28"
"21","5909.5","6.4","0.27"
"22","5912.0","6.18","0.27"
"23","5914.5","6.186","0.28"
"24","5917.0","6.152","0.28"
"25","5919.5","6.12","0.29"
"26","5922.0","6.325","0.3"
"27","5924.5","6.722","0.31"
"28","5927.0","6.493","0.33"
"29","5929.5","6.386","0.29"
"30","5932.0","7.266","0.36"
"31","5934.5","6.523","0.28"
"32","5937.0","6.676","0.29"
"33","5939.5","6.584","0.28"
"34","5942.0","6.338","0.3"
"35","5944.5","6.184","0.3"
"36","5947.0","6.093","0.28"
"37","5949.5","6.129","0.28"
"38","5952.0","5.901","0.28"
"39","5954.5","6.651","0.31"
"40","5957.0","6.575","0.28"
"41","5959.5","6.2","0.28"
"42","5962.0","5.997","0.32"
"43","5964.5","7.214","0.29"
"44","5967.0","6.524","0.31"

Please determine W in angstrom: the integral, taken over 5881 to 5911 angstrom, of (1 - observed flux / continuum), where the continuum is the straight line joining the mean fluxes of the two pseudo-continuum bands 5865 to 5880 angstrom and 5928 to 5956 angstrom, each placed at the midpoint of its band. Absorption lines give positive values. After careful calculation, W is 4.9 angstrom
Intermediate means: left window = 6.64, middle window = 5.5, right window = 6.43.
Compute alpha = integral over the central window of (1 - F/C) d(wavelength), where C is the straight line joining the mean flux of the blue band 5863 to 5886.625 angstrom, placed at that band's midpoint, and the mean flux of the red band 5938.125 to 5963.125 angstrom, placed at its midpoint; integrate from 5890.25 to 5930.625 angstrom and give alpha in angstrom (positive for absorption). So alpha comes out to 2.3 angstrom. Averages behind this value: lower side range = 6.35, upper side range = 6.27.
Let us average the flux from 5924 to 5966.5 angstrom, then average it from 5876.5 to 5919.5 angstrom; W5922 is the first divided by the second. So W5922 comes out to 1.1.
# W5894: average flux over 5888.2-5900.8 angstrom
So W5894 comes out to 5.07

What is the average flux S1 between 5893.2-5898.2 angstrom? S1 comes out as 5.19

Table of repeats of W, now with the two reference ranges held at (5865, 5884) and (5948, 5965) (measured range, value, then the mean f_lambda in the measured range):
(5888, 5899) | 2.4 angstrom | 5.04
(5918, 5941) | -0.7 angstrom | 6.56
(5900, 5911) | 0.7 angstrom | 5.99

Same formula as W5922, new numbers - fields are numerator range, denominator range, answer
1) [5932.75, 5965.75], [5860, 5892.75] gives 1.04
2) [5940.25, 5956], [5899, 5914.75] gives 1.04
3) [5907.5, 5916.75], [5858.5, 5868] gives 0.92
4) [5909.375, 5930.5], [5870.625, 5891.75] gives 1.09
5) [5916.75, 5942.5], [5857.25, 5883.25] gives 1.00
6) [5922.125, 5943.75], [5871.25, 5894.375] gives 1.15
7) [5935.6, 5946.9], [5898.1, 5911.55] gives 1.09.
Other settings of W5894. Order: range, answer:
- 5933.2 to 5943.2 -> 6.53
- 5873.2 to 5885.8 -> 6.08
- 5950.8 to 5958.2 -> 6.38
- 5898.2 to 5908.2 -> 5.75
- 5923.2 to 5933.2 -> 6.71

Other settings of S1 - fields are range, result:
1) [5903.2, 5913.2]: 6.17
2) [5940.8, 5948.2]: 6.2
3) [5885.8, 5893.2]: 4.94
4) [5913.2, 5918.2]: 6.17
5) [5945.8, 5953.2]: 6.04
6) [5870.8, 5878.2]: 6.52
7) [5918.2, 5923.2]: 6.22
